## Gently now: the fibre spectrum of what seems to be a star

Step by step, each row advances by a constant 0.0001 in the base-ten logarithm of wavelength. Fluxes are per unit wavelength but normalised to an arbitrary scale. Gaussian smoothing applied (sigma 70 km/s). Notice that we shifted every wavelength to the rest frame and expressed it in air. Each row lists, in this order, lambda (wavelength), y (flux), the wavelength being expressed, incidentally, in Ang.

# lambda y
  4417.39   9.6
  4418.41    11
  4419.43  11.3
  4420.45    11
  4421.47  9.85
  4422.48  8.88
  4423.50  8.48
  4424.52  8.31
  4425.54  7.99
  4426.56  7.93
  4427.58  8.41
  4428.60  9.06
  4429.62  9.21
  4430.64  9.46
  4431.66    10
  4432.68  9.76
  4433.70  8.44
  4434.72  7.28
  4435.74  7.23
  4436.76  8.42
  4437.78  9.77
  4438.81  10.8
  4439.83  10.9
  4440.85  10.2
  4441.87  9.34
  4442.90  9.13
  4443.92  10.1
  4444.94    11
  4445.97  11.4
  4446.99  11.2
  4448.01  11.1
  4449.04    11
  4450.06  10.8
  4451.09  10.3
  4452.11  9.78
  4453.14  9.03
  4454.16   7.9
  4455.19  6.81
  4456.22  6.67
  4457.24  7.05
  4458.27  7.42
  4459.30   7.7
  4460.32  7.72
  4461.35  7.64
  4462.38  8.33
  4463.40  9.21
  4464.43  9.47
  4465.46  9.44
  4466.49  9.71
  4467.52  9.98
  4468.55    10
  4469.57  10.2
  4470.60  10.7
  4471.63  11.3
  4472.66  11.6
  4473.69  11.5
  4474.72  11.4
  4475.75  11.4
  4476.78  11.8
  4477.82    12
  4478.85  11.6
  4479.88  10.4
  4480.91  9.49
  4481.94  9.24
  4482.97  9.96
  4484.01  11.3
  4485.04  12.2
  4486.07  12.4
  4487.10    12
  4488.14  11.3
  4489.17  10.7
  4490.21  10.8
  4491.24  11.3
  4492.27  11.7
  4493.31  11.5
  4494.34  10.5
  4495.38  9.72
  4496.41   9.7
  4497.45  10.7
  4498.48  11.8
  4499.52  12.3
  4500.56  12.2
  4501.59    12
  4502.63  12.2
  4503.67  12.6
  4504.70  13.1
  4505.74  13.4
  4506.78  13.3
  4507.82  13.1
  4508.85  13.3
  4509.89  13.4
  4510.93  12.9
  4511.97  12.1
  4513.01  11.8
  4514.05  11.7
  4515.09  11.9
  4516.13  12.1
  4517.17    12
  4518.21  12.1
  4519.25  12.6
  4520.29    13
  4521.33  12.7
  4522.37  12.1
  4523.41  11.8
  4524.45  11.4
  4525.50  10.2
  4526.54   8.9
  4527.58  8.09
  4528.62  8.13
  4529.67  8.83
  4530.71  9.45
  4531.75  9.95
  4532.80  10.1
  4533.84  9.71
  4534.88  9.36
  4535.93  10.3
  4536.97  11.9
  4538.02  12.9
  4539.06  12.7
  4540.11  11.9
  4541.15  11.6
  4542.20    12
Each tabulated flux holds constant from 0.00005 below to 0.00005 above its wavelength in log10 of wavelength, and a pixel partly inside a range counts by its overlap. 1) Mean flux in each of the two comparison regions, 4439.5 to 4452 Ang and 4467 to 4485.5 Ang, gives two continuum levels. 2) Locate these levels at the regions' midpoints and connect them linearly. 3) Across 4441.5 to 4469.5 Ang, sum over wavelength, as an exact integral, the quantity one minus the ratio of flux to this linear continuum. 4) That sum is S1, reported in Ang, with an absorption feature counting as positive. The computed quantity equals 3.6 Ang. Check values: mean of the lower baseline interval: 10.5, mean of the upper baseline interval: 10.9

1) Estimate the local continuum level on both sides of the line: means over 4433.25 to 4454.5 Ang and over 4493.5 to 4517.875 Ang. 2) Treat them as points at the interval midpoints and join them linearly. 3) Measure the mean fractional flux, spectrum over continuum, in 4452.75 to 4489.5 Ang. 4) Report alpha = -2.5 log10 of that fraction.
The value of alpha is 0.10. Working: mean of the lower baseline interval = 9.79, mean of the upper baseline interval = 12.1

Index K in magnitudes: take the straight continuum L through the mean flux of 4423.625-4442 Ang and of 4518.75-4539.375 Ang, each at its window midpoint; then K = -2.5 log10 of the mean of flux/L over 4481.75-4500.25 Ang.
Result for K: -0.11 mag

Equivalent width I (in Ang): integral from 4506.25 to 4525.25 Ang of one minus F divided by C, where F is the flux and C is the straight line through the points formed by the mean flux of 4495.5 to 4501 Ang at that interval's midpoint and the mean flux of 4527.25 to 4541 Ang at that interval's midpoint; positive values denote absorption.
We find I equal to -2.8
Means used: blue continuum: 11.2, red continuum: 10.3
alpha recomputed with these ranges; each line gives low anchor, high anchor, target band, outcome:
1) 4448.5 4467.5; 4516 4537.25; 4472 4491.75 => -0.19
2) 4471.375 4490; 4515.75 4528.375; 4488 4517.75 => -0.06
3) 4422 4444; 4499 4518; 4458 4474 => 0.12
